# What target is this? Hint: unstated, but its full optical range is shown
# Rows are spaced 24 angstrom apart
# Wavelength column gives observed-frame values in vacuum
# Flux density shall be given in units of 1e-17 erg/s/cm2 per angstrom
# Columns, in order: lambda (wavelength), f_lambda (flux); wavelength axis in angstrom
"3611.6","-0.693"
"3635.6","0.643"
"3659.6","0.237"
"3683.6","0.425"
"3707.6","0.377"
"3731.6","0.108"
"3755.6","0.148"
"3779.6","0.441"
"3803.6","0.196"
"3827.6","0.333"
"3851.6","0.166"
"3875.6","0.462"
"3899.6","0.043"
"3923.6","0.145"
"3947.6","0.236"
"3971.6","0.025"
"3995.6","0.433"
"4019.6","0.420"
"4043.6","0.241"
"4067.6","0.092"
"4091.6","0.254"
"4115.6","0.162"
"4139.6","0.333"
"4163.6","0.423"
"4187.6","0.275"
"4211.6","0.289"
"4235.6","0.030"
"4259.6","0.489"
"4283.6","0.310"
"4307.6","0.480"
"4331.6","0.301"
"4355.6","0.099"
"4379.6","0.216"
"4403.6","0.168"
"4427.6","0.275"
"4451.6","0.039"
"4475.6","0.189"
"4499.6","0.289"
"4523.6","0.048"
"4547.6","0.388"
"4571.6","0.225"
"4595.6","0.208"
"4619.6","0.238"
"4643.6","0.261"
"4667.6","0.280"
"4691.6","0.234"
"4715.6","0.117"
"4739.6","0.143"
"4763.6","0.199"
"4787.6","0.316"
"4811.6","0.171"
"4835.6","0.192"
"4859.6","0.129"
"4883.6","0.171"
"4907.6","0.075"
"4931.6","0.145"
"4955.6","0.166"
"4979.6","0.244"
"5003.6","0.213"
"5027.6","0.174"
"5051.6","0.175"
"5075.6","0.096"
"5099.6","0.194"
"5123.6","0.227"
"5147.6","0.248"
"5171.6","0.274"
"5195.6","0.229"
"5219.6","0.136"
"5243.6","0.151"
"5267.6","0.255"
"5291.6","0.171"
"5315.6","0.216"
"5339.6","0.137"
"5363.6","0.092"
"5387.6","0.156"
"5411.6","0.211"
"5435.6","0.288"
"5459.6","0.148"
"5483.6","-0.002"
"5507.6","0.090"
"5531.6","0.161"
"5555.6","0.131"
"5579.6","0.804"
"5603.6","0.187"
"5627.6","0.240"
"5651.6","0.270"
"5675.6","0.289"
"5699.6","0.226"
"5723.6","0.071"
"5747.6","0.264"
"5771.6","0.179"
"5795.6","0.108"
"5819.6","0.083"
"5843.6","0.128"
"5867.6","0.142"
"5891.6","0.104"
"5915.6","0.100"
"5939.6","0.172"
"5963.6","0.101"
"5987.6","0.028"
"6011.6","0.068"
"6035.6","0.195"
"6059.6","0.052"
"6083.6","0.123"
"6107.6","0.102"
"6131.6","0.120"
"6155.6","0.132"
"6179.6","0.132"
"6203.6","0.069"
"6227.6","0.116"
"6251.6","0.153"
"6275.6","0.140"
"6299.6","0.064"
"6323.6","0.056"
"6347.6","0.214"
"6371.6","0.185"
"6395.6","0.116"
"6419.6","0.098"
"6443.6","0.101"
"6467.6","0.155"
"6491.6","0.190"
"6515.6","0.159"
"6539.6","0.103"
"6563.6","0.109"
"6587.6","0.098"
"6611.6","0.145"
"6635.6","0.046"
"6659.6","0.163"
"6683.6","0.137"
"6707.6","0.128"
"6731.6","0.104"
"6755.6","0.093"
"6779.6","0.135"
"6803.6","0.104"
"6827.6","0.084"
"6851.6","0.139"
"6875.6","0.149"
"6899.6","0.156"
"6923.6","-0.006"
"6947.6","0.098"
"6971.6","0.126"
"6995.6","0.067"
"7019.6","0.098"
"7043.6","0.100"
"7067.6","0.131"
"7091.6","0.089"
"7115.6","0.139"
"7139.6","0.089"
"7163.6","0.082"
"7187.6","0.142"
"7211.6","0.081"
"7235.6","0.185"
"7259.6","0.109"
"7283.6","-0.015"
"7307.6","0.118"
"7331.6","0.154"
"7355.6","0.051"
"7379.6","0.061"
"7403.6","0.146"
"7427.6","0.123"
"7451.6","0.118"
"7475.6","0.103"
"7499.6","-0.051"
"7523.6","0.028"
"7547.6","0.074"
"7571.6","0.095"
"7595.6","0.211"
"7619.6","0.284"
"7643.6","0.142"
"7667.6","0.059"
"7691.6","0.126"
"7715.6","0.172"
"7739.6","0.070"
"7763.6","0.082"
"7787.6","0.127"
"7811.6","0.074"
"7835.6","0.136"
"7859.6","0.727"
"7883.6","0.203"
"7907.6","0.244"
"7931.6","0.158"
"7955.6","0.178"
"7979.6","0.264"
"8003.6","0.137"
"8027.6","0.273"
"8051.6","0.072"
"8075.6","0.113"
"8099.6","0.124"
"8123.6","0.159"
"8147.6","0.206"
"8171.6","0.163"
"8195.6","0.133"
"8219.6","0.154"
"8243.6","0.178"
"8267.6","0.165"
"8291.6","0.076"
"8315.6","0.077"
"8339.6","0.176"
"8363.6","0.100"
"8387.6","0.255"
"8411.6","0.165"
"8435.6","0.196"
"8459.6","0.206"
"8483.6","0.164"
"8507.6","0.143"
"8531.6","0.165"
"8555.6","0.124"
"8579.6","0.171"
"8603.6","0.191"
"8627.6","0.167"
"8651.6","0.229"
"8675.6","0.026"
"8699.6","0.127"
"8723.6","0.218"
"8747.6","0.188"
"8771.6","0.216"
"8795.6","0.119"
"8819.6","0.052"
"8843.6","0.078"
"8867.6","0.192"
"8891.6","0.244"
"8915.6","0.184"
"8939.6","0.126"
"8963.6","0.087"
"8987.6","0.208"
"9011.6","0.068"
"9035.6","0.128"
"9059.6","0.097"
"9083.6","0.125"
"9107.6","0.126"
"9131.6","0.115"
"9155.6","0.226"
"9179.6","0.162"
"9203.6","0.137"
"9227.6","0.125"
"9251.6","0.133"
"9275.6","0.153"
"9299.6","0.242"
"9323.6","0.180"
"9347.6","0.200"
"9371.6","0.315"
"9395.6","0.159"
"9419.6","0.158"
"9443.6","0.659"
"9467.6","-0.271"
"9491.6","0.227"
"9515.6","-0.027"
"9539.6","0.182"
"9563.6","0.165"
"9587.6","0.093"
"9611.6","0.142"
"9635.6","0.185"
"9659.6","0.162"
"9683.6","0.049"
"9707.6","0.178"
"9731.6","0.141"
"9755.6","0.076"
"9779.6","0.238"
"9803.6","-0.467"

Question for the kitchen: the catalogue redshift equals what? 1.11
